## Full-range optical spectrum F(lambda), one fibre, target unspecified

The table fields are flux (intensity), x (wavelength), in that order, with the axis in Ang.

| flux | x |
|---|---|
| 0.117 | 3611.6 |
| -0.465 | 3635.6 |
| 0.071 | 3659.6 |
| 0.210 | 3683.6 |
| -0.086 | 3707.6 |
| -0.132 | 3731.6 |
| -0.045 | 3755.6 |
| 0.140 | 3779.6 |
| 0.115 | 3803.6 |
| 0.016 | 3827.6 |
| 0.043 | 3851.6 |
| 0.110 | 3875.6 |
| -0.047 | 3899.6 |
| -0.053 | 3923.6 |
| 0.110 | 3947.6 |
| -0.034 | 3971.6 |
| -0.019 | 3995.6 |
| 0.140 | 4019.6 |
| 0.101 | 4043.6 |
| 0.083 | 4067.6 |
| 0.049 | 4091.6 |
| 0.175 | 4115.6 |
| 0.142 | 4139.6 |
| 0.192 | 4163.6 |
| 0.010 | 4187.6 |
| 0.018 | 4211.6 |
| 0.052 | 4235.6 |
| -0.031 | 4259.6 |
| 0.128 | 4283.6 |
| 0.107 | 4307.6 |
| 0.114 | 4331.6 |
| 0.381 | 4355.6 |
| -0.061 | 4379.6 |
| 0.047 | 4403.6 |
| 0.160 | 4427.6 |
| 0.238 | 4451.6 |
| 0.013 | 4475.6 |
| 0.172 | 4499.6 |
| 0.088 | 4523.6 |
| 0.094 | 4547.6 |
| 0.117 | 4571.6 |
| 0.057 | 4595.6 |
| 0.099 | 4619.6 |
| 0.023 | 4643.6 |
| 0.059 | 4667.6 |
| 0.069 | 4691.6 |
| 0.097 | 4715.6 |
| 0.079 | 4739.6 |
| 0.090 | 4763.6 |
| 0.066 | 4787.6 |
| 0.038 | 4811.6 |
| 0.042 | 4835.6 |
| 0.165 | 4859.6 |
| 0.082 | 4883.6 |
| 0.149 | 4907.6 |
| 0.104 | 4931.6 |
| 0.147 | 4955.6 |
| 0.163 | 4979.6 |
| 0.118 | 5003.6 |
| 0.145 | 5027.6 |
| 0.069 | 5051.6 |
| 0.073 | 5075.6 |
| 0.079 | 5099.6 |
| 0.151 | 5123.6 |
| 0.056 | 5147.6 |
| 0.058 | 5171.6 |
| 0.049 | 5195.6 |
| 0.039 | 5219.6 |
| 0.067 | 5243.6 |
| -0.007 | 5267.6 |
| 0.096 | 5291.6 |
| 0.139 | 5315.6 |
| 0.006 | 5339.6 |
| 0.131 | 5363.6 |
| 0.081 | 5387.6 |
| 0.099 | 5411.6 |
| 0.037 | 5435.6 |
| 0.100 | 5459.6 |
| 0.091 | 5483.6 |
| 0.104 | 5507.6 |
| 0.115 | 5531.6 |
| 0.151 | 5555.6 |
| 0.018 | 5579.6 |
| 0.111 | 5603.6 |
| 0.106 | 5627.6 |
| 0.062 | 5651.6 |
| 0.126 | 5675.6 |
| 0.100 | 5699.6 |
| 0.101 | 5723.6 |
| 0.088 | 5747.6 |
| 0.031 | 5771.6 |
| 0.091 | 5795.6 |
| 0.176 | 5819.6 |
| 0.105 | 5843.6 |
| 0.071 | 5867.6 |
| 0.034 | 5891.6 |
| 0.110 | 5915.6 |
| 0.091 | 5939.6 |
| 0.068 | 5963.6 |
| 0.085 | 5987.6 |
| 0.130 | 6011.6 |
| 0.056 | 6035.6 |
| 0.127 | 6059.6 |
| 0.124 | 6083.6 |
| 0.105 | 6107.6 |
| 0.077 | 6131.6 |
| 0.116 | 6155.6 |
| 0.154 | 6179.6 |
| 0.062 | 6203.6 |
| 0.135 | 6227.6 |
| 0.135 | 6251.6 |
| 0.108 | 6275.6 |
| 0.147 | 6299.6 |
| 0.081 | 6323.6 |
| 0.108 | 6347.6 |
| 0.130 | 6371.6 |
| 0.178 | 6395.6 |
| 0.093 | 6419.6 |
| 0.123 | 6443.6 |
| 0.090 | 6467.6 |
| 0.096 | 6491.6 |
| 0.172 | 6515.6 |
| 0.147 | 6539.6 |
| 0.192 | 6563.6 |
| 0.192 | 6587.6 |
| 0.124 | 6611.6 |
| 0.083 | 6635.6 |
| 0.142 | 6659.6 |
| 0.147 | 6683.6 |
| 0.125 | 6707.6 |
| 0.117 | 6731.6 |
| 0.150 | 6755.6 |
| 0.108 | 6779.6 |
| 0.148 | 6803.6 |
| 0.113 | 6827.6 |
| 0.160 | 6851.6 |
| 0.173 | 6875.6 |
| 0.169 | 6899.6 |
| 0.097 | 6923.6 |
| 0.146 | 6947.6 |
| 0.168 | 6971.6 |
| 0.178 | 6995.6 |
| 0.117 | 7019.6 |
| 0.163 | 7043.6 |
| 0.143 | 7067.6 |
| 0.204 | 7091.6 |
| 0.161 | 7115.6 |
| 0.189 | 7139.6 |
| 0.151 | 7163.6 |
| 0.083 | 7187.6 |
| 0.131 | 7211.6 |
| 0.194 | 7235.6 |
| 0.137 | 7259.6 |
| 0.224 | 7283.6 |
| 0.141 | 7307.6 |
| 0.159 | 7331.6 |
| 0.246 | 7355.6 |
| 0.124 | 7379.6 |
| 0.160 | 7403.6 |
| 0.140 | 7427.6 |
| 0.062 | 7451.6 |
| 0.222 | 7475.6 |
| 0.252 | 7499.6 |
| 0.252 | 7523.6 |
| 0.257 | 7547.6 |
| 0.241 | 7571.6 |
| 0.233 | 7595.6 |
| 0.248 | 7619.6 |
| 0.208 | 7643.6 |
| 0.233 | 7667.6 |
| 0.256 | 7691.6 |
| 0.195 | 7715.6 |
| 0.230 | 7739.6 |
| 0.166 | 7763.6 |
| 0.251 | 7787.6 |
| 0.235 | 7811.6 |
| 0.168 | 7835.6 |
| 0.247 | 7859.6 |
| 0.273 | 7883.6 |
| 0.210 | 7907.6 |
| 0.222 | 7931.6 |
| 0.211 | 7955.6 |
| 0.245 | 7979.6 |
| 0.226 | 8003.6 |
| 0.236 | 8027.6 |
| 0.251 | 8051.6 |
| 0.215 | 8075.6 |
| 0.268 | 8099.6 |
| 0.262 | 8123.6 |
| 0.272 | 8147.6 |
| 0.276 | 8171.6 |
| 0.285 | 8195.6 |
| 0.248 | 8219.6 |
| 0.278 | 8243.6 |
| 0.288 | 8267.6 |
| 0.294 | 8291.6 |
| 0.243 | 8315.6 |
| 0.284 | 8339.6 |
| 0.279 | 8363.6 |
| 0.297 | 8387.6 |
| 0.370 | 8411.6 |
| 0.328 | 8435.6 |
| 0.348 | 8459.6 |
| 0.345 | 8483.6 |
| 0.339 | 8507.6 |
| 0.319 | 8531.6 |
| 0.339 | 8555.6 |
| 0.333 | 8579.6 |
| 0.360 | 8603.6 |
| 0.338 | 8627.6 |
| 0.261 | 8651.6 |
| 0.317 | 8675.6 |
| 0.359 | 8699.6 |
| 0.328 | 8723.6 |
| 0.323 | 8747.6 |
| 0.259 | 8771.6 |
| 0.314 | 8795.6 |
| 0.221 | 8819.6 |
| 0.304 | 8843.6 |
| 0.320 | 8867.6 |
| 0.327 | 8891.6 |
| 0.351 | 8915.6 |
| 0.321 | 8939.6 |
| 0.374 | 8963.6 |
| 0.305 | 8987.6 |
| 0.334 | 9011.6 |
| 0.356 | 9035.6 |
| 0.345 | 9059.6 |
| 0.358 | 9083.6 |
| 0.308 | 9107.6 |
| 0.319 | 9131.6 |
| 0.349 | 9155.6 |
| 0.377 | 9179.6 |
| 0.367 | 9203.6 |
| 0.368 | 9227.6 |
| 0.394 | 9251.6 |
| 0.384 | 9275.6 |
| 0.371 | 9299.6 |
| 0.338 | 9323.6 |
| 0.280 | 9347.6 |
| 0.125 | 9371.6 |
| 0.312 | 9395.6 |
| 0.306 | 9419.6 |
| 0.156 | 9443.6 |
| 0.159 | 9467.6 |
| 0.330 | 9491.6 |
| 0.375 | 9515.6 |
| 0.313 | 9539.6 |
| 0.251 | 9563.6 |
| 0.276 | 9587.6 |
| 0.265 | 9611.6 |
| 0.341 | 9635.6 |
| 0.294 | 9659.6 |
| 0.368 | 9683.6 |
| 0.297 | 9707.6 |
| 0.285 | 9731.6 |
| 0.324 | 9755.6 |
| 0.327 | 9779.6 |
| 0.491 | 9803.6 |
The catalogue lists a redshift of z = 0.876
